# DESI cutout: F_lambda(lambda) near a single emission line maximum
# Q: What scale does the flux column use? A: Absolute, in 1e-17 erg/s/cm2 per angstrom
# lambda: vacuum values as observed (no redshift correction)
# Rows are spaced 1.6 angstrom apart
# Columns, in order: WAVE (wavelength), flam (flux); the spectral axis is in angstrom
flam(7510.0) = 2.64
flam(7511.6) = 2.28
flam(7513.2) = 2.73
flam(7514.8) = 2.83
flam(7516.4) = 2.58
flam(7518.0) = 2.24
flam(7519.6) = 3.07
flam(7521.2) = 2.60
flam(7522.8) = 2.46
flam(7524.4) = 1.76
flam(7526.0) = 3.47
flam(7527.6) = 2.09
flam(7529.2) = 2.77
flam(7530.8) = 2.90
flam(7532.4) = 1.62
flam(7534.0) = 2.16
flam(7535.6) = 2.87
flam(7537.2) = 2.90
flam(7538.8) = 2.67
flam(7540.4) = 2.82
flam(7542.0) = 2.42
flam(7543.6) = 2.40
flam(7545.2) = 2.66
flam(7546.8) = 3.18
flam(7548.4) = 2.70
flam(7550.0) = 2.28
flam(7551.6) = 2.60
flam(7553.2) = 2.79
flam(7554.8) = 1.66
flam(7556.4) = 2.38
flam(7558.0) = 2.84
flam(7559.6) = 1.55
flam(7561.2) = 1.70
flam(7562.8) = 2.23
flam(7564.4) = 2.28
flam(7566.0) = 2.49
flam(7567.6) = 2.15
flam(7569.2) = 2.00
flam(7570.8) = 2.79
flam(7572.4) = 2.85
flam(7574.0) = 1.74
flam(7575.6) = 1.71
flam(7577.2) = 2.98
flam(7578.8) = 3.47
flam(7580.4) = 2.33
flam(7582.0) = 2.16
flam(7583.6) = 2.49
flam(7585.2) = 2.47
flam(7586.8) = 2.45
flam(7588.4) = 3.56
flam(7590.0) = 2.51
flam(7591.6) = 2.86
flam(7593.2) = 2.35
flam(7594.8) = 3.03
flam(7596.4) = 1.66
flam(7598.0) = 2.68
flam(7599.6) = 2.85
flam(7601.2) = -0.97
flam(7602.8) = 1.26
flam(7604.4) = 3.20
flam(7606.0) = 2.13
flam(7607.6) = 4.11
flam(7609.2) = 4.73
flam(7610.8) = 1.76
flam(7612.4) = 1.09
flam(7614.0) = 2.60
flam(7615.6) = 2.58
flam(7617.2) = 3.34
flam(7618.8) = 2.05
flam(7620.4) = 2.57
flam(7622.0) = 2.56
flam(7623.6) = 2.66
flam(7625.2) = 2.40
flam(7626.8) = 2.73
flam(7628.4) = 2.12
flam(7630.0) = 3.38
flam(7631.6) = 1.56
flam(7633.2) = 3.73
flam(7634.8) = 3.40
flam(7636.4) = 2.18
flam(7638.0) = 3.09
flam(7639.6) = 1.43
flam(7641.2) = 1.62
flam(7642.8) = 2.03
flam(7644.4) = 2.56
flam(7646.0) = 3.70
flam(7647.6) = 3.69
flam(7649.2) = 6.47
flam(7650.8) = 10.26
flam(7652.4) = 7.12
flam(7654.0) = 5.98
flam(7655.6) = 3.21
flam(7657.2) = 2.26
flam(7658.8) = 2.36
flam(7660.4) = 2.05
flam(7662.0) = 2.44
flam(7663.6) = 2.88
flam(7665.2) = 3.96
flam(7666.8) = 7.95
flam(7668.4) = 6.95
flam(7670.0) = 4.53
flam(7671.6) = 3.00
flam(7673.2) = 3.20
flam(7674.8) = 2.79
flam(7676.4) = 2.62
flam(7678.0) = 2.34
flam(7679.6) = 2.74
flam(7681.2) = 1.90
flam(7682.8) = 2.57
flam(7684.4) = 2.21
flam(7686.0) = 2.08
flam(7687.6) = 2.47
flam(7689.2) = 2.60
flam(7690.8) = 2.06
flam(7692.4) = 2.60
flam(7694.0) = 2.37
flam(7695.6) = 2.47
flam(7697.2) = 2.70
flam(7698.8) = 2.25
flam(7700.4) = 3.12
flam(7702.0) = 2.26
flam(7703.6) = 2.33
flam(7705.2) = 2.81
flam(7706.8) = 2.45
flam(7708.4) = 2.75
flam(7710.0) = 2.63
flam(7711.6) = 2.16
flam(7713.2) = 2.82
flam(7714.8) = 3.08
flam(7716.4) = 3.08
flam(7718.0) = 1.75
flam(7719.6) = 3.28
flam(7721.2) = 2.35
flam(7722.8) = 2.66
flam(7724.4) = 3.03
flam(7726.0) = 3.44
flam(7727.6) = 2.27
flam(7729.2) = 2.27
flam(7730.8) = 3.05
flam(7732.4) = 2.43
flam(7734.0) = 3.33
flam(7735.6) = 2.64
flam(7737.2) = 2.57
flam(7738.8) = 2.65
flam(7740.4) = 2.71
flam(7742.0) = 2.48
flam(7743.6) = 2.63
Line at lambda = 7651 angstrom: [S II] 6716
